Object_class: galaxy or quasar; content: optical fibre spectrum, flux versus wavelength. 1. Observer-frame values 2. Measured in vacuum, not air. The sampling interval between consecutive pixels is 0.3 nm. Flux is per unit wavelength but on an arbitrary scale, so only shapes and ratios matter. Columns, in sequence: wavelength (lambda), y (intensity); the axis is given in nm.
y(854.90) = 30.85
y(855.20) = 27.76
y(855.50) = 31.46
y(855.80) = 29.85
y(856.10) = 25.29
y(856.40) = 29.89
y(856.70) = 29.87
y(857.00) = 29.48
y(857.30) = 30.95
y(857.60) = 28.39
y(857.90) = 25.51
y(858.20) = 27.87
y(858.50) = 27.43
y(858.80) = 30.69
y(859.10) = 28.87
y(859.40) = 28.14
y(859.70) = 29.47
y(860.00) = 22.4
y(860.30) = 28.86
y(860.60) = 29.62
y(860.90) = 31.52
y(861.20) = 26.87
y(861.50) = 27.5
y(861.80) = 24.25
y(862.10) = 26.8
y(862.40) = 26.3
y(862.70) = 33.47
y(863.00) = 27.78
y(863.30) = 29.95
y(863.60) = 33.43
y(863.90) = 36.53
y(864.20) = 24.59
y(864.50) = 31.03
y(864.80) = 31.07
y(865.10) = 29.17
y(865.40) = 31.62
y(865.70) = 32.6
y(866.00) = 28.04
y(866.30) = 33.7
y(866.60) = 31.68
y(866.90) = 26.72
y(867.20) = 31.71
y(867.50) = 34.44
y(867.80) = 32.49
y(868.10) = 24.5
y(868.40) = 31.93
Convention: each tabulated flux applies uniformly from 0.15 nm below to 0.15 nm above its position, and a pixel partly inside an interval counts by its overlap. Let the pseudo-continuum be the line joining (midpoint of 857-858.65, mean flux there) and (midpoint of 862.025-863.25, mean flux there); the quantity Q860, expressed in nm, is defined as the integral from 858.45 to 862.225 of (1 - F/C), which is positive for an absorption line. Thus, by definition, 0.08 nm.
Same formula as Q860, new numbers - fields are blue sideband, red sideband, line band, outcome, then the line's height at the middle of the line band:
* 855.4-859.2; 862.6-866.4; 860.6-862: 0.106 nm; 30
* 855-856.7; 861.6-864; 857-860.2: 0.130 nm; 29.2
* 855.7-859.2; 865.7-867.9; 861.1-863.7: 0.143 nm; 30.1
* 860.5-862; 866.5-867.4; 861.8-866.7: -0.200 nm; 29.1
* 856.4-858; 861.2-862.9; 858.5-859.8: -0.028 nm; 28.5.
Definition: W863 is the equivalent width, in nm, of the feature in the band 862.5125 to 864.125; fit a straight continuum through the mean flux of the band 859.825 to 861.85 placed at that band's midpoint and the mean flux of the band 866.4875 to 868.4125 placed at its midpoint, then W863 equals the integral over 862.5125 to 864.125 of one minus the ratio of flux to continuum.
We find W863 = -0.18 nm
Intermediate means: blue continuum 27.5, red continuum 30.4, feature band 31.7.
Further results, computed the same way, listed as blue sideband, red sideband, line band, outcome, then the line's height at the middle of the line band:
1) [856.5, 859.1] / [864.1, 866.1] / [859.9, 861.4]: 0.062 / 29.2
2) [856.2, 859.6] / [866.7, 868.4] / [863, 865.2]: -0.072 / 29.7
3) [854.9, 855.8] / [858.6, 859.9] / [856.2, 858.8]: 0.056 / 29.4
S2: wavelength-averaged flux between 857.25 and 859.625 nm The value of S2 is 28.4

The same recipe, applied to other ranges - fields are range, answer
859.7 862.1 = 27.4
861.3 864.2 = 29.3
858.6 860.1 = 28.1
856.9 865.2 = 28.8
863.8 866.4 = 30.8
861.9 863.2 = 28.5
